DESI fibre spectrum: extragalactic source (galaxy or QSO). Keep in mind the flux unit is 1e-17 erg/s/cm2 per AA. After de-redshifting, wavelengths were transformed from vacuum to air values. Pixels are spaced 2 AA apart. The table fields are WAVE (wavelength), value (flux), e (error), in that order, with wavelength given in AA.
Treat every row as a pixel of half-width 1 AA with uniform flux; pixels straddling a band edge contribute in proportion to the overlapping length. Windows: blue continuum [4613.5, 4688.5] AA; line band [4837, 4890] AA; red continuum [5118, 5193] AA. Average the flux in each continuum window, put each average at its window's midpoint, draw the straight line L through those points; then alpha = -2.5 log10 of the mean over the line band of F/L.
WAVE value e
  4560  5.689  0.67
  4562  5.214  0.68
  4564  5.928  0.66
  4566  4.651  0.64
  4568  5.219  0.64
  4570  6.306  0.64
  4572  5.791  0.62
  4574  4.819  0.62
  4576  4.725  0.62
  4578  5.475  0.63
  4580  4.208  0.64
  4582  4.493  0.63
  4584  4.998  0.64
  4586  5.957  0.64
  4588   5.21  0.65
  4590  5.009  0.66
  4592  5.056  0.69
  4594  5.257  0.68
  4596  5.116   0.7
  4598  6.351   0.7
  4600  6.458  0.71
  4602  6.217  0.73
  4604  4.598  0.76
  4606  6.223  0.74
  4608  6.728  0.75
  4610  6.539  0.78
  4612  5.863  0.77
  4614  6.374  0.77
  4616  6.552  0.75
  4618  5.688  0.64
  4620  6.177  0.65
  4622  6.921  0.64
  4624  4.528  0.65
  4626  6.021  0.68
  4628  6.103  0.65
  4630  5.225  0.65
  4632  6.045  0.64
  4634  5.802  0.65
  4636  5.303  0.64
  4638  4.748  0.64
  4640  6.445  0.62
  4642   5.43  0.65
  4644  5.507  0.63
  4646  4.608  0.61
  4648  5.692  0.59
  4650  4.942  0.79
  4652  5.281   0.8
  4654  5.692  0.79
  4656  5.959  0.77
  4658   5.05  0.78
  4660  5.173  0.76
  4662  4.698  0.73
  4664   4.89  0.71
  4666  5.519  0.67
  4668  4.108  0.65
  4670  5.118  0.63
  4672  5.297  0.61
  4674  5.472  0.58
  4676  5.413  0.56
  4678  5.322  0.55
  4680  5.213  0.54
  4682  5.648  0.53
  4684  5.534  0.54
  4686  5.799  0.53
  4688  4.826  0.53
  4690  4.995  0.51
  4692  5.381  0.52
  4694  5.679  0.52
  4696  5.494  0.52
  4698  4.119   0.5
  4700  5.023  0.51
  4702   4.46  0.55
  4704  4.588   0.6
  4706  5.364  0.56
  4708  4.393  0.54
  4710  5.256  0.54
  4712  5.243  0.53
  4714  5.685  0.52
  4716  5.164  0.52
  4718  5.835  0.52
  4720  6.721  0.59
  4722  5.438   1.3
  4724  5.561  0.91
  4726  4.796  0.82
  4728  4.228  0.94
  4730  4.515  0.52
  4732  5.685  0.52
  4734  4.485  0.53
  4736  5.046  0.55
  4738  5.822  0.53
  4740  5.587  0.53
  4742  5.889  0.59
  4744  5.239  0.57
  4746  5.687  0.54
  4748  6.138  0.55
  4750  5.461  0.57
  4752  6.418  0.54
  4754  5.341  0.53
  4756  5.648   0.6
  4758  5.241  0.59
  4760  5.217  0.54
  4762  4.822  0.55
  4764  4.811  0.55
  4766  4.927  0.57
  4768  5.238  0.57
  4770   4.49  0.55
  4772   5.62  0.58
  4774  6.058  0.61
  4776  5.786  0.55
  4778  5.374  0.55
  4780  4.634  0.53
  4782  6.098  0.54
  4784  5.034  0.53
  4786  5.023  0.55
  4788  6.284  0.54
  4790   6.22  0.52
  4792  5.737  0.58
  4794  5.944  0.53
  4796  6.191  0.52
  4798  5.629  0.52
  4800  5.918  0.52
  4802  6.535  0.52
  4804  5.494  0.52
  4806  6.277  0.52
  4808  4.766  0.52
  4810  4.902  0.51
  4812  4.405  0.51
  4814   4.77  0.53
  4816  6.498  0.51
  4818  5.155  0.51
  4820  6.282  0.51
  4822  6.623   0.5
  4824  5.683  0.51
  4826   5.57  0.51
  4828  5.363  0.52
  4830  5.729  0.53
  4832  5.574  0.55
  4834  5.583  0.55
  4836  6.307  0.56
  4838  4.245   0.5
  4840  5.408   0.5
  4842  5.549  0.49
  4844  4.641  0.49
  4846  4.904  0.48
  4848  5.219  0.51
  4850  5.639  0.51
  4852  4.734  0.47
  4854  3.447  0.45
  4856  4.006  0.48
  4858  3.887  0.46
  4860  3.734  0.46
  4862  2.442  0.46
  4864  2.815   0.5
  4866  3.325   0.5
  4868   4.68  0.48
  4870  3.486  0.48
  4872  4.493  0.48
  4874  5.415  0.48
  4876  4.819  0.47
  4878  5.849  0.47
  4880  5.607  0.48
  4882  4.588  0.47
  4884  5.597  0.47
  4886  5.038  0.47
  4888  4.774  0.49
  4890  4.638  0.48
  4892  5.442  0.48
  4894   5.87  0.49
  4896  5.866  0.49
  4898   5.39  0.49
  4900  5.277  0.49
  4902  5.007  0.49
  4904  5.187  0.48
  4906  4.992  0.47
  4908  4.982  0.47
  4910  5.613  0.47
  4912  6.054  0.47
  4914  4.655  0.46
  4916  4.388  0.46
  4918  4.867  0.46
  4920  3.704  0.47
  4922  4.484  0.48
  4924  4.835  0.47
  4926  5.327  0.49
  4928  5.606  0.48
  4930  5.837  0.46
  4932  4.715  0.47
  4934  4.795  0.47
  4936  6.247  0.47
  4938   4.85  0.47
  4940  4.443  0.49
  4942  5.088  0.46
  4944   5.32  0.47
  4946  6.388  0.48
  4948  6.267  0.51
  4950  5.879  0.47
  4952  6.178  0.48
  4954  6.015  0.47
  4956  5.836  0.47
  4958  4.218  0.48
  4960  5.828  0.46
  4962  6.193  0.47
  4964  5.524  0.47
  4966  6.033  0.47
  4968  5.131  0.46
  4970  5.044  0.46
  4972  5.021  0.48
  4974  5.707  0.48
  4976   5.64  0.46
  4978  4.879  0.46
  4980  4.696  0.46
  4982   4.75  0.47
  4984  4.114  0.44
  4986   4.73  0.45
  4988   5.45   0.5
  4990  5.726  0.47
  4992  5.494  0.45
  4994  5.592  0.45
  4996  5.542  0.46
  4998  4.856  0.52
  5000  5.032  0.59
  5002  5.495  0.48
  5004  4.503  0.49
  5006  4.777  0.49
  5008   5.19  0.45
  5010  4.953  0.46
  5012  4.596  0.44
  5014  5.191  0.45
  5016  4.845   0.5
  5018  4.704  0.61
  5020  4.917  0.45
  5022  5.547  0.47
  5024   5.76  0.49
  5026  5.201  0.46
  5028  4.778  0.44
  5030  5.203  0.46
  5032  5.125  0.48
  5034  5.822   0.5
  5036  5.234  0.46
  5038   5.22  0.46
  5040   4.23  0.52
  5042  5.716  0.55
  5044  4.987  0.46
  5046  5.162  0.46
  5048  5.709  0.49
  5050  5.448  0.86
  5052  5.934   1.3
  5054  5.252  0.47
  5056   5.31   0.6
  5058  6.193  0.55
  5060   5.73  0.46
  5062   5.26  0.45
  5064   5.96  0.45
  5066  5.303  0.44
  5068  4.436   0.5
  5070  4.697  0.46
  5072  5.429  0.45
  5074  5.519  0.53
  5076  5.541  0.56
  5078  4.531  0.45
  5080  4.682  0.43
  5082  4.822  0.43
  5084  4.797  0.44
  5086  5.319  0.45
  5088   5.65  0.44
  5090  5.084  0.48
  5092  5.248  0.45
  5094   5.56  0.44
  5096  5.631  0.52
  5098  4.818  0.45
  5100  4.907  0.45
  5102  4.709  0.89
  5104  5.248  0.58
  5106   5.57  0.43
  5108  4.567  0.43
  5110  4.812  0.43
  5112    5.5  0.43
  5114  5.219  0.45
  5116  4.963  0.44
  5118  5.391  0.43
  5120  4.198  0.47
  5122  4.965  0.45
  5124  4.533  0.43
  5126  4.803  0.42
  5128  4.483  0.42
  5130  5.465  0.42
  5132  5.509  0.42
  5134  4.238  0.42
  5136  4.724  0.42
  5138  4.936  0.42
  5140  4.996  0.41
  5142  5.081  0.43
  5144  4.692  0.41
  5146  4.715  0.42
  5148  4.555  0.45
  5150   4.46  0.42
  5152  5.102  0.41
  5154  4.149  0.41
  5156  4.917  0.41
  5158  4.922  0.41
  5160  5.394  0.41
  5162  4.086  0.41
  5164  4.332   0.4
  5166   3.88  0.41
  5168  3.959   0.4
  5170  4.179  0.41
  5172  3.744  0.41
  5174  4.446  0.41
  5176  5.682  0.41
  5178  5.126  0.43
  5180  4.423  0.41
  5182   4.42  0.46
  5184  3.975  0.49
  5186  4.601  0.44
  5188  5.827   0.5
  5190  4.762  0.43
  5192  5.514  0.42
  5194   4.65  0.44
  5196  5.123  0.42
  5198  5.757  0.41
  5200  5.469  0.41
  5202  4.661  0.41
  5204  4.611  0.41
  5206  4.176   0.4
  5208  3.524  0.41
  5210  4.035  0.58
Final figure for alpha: 0.13 mag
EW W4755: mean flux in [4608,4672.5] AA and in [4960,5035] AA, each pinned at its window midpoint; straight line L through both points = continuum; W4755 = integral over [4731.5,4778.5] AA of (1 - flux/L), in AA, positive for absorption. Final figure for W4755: 0.2 AA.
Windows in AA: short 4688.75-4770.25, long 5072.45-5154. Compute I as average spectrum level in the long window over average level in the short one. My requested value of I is 0.95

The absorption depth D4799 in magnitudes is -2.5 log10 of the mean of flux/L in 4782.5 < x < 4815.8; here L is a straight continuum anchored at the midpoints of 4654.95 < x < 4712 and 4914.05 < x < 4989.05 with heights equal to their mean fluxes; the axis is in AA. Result -0.08 mag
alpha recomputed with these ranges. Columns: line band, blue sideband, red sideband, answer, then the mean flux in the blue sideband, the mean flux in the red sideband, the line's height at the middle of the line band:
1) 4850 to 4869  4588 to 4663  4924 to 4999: 0.40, 5.65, 5.37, 5.46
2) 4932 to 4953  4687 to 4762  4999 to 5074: -0.05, 5.28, 5.22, 5.24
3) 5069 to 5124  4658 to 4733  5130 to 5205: -0.06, 5.18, 4.76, 4.82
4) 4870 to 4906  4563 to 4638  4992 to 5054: 0.03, 5.61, 5.18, 5.32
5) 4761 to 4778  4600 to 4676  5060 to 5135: 0.04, 5.59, 5.07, 5.44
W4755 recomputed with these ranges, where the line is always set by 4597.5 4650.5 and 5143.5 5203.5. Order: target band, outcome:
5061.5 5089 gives -1.24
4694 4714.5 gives 2.46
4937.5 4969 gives -2.61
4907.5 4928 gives 1.21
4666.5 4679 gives 1.28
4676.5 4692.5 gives 1.01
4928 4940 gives -0.11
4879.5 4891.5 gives 0.59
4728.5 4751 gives 0.81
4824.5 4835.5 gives -0.40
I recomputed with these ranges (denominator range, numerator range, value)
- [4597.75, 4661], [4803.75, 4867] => 0.86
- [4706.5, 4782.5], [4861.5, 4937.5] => 0.92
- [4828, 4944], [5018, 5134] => 1.05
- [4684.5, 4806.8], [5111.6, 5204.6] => 0.89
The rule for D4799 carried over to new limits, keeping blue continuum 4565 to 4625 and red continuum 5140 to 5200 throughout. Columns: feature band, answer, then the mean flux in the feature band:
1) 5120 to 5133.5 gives -0.02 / 4.88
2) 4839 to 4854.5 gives 0.05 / 4.99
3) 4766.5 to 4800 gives -0.06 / 5.59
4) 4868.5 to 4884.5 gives 0.04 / 4.95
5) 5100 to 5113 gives -0.05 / 5.06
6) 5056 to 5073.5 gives -0.10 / 5.38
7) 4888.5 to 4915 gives -0.04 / 5.3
